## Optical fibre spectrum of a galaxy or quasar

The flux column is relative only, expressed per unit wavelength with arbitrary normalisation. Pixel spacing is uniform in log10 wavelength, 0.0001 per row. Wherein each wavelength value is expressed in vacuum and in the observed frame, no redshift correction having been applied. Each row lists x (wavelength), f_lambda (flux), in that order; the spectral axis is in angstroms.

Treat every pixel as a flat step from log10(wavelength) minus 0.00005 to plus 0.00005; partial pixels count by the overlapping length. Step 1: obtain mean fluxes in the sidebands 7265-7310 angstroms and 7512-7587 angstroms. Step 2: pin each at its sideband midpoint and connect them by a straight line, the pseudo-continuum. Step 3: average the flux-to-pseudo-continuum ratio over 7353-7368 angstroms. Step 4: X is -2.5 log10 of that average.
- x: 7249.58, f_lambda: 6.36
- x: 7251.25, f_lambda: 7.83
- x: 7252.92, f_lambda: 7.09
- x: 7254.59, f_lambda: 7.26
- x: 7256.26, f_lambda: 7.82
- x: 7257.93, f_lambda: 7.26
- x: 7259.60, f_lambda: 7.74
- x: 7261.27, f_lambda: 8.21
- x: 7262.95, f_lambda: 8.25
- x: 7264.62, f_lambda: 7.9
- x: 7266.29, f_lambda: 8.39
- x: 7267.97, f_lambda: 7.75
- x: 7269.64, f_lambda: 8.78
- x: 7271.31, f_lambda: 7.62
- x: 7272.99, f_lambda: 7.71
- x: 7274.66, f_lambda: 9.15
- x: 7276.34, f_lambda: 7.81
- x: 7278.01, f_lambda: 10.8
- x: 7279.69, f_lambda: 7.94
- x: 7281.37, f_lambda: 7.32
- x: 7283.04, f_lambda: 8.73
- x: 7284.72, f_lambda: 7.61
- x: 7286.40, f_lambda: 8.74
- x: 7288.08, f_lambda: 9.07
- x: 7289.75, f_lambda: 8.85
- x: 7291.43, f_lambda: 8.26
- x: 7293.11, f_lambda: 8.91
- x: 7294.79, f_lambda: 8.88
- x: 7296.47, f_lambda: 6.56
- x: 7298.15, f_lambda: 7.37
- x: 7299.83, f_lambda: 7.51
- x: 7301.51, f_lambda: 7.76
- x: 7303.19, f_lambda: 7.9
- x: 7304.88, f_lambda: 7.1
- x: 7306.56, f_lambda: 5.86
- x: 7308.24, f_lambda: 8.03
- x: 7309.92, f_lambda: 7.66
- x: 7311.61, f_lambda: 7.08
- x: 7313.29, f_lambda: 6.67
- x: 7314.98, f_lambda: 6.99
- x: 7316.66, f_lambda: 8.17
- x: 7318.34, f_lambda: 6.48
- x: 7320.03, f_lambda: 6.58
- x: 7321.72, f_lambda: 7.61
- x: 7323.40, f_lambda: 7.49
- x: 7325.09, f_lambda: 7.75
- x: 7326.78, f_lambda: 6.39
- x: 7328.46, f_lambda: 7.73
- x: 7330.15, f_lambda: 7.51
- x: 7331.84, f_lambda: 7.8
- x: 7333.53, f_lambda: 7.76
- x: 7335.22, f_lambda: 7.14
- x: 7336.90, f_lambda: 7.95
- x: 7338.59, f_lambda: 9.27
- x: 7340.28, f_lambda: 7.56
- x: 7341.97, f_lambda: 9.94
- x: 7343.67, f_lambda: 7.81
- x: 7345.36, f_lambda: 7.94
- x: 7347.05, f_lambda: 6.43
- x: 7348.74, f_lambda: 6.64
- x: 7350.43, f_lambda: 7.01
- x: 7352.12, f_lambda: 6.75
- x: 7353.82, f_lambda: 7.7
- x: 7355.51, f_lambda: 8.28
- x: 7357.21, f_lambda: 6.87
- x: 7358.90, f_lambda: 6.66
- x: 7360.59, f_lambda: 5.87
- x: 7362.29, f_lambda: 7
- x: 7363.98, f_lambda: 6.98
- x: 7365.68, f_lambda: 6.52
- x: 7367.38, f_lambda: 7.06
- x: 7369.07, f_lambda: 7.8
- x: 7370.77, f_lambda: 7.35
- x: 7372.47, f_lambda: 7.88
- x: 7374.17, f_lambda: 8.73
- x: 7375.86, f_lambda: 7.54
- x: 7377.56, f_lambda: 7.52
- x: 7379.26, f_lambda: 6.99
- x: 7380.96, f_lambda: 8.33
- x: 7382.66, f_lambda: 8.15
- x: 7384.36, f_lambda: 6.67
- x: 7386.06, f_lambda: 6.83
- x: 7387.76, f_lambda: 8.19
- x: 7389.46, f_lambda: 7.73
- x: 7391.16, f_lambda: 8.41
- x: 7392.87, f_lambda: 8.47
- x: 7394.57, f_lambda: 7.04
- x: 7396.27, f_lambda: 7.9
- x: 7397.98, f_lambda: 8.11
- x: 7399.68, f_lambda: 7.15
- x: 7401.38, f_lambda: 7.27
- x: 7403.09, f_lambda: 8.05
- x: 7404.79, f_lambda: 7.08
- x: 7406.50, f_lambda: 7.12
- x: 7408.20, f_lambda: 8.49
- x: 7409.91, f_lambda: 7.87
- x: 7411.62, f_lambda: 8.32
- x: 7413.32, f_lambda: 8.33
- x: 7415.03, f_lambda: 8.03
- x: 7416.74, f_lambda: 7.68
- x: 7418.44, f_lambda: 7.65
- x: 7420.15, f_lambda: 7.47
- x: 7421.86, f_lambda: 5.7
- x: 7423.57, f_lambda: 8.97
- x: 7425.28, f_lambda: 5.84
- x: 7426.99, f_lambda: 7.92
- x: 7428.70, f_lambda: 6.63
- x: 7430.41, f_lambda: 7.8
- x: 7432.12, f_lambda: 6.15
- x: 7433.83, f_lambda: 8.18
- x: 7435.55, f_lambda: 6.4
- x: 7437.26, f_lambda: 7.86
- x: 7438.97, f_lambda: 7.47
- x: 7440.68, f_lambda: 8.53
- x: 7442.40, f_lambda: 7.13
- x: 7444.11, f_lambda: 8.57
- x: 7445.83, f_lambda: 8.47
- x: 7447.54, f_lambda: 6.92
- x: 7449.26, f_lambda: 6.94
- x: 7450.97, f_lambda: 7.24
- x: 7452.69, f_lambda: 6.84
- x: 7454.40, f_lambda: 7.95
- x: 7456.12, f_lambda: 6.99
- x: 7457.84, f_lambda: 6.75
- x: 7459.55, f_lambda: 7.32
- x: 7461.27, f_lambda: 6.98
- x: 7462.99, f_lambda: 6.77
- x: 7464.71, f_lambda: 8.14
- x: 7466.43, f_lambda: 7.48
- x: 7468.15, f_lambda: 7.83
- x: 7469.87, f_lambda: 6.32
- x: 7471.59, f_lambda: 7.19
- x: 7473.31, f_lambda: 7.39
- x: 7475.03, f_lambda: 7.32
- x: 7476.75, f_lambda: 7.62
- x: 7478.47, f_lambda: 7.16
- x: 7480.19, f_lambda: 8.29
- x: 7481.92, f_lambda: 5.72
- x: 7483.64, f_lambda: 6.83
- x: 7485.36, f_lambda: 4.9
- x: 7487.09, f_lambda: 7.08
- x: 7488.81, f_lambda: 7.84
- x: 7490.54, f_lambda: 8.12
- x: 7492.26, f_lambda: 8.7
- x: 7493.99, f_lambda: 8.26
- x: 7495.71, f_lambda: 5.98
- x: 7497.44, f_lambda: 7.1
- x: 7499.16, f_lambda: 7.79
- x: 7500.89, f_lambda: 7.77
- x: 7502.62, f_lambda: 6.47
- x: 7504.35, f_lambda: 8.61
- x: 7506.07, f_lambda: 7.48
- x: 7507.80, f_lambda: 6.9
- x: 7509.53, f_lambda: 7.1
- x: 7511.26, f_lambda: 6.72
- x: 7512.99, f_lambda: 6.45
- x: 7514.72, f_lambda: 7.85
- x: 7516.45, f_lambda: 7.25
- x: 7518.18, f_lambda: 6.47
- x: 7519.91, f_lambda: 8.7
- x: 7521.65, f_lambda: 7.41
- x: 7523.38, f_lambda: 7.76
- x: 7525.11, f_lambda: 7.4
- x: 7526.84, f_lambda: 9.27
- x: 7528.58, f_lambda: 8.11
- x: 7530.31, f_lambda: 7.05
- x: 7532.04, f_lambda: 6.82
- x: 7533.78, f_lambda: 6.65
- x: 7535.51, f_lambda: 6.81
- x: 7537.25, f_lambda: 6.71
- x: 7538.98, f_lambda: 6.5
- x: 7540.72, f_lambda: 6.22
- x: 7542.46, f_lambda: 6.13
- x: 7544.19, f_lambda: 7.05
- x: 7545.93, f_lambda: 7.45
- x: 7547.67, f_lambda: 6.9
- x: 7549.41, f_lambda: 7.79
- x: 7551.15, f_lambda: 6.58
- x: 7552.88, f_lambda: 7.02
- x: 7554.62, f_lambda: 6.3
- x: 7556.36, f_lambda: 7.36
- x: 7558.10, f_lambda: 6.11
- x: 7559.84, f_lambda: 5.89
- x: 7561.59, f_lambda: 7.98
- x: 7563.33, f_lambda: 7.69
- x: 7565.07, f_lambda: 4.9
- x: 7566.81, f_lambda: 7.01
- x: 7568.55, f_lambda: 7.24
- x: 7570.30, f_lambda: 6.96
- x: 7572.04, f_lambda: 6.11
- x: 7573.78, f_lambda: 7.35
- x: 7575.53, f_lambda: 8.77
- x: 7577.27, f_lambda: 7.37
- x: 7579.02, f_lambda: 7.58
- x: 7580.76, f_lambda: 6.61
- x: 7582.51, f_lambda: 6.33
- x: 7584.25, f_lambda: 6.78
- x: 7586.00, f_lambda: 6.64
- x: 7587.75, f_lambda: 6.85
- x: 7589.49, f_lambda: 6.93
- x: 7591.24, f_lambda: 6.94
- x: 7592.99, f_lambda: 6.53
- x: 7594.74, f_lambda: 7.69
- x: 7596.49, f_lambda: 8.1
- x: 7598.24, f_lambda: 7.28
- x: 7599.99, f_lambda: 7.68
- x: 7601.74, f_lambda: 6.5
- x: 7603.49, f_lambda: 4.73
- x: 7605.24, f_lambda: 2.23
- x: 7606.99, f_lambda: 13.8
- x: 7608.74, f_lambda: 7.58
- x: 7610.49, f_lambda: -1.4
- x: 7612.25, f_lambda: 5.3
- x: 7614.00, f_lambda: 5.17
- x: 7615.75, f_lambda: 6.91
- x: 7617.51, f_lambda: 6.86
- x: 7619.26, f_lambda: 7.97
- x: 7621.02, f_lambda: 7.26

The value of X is 0.118 mag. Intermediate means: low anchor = 8.08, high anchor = 7.05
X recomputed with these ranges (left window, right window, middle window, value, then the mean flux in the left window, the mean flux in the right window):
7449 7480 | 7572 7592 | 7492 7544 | -0.01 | 7.27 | 7.06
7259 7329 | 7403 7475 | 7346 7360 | 0.09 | 7.84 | 7.44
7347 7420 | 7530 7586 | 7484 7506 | -0.04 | 7.51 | 6.87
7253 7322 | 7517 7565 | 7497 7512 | -0.02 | 7.85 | 7.08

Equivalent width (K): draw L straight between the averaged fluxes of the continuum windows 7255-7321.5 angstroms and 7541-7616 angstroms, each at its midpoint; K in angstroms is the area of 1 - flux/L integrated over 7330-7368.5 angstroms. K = 1.1 angstroms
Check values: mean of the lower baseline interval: 7.87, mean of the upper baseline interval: 6.71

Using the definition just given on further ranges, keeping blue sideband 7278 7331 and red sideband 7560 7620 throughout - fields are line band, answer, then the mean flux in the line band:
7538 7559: 0.2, 6.78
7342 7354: 0.3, 7.34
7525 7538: -0.8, 7.35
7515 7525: -0.8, 7.53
